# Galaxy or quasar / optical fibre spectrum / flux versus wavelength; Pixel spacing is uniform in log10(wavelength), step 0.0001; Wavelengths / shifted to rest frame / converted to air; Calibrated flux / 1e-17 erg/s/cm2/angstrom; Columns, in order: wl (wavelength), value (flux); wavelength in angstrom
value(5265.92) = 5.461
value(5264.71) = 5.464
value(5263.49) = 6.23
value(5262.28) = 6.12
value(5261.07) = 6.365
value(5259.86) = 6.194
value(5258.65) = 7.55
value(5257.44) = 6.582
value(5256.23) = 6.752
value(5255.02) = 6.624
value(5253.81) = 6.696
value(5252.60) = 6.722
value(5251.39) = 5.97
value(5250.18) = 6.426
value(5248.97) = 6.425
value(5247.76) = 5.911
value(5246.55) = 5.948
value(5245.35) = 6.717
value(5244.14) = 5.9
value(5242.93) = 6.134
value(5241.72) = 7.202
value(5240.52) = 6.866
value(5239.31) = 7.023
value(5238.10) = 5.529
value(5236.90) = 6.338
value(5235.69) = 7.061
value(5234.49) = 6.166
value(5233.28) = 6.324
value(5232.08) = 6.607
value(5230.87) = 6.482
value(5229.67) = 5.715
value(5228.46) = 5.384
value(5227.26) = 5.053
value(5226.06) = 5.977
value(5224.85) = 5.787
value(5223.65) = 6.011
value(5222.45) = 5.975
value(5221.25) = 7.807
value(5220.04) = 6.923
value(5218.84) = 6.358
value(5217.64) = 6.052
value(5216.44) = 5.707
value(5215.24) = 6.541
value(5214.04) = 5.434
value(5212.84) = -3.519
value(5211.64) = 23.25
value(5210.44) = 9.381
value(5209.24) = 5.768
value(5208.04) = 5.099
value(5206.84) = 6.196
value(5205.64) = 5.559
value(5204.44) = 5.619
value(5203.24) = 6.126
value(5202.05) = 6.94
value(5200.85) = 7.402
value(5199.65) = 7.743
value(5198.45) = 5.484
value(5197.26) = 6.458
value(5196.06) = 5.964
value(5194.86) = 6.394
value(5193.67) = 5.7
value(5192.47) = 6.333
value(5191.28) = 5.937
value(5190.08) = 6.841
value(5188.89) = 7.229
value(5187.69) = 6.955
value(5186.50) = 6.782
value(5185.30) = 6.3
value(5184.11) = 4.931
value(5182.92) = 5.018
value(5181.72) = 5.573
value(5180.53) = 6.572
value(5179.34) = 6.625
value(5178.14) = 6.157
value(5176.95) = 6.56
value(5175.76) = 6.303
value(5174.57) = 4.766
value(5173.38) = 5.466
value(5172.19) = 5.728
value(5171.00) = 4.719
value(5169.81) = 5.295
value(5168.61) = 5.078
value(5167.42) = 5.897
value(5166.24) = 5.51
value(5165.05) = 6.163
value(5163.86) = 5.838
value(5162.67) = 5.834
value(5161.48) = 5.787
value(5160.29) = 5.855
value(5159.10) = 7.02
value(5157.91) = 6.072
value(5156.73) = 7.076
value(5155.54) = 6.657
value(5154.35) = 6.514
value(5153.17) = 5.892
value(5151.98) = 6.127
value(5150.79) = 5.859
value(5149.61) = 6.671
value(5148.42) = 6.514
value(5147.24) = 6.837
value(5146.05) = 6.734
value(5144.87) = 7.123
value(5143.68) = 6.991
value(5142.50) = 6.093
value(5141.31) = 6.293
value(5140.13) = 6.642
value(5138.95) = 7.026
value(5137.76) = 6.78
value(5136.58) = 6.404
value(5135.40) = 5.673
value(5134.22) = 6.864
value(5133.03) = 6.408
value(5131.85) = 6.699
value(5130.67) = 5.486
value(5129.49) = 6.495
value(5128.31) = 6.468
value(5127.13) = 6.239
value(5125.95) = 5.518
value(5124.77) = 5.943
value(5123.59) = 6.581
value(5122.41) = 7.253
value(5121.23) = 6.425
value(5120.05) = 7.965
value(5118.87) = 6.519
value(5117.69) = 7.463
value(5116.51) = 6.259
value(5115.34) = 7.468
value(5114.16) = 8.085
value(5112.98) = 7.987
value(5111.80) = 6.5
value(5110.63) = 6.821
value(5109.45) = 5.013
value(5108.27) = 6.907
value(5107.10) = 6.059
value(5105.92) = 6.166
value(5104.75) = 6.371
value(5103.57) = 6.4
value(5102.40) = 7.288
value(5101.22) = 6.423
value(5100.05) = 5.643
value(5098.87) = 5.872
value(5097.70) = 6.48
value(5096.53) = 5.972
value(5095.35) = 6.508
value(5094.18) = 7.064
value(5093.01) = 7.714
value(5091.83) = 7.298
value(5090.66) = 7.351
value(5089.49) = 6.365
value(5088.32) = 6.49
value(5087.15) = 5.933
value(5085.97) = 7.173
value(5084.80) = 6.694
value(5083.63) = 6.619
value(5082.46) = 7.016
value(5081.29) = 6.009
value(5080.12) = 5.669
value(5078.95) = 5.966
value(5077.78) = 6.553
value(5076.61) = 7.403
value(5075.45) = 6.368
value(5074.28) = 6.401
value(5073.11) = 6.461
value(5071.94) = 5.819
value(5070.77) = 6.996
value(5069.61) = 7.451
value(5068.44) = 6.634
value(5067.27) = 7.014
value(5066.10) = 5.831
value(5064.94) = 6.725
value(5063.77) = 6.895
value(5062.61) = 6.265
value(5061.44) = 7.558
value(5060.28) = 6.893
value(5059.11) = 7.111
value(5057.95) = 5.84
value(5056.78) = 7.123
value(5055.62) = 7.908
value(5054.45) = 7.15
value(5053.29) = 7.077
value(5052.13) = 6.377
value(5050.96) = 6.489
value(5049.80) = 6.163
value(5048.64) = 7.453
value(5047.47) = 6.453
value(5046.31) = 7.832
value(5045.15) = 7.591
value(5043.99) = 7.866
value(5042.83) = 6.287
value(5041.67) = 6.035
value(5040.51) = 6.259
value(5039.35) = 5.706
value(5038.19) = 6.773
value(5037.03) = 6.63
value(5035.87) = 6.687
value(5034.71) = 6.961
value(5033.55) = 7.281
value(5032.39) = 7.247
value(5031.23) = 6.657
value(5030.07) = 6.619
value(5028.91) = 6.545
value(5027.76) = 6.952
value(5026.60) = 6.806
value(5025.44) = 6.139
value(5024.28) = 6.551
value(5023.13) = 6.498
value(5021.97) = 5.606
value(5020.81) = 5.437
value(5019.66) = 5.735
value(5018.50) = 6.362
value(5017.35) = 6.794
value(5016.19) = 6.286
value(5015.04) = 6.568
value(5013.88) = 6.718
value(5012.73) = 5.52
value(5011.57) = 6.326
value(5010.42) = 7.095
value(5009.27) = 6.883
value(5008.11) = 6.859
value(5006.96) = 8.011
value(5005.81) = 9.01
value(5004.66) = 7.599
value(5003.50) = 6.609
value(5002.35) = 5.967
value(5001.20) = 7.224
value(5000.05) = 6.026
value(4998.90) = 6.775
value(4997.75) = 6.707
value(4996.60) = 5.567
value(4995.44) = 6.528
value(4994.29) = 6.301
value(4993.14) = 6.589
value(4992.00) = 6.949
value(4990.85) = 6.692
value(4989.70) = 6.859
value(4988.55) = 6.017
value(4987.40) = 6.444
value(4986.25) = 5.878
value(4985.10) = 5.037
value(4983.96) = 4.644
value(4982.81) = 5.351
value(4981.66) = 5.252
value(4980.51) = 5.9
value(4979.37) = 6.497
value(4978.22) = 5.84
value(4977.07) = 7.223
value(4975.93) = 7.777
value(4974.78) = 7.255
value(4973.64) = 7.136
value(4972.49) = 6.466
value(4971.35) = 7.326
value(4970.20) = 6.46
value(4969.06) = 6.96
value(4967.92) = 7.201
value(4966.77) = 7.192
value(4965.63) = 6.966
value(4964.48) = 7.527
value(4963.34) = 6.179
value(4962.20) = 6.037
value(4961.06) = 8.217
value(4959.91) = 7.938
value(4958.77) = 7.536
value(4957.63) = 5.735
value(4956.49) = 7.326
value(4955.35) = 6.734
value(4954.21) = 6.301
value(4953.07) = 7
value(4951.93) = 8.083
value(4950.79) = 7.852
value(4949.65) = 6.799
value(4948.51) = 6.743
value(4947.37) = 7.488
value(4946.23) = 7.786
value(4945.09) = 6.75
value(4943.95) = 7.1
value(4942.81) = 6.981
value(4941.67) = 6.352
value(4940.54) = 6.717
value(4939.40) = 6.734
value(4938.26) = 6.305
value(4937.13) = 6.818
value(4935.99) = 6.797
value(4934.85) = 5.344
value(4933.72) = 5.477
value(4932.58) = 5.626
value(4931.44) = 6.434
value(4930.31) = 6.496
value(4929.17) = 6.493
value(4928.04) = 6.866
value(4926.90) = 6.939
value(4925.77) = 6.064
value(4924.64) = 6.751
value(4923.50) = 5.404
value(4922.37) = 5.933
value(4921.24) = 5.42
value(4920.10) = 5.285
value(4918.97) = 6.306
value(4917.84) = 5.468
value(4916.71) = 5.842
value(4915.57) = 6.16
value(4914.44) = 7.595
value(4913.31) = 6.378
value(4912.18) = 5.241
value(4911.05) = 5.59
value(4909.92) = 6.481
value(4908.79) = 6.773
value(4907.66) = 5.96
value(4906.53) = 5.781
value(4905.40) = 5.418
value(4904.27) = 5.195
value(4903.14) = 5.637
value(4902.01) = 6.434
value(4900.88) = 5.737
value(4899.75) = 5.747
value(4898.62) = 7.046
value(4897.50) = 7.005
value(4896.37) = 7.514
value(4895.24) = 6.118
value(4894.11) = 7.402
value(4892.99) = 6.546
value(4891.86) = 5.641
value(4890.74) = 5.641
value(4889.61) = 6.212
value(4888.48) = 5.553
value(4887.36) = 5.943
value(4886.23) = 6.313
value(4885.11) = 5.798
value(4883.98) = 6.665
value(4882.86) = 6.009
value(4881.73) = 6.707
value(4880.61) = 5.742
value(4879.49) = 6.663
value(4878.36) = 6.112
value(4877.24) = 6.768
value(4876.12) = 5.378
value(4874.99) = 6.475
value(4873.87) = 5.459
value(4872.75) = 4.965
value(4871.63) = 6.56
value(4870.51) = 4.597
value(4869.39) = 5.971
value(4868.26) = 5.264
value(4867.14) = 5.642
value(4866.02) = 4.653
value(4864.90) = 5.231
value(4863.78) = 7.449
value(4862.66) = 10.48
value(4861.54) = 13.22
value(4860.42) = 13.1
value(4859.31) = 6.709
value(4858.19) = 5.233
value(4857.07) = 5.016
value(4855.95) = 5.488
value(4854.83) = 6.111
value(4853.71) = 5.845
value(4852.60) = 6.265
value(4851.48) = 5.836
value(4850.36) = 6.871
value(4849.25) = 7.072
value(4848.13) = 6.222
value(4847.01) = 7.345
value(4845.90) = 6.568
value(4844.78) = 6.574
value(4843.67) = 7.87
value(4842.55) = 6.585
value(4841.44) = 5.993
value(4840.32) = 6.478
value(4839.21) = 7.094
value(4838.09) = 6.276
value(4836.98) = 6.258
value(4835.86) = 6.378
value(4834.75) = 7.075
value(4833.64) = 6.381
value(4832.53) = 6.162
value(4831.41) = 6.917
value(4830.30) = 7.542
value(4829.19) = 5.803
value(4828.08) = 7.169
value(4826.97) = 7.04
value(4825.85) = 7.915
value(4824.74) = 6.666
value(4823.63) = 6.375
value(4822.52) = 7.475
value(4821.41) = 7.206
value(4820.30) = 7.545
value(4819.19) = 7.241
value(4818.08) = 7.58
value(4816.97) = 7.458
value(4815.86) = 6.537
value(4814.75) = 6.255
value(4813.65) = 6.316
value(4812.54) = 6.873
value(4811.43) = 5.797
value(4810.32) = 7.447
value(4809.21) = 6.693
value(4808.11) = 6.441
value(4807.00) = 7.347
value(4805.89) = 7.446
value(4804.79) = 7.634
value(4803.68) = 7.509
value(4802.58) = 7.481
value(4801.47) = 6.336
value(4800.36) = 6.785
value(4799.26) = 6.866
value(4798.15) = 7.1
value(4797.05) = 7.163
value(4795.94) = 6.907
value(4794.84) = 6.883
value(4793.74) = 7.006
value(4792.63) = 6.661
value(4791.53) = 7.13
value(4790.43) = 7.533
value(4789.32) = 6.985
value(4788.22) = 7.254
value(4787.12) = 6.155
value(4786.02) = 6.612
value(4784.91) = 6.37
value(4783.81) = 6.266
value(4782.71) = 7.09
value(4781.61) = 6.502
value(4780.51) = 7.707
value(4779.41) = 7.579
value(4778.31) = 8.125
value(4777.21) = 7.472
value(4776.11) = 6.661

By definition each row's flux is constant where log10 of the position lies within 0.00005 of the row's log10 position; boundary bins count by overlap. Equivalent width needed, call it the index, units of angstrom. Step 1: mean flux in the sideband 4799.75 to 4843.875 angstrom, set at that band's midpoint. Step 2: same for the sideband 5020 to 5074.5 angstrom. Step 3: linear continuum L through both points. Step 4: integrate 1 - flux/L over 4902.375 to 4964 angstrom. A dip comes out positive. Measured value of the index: 3.0 angstrom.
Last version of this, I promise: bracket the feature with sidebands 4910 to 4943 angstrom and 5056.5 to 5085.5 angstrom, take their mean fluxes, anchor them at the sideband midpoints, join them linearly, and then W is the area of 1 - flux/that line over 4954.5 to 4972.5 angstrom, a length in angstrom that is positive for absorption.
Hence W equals -2.0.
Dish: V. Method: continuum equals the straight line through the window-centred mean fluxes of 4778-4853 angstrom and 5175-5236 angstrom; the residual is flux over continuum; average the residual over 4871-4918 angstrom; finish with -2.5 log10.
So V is 0.11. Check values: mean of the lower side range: 6.88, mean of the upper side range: 6.41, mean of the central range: 6.14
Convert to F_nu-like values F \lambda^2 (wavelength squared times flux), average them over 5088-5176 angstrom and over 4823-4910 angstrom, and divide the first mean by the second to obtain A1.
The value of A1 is 1.1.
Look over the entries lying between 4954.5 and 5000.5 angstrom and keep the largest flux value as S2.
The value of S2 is 8.217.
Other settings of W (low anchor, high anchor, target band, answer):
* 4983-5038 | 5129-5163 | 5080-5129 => -1.3 angstrom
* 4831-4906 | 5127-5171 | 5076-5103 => -1.2 angstrom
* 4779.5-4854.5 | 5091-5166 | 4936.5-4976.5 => -1.9 angstrom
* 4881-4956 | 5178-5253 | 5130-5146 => -0.3 angstrom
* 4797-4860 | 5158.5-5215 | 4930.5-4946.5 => 0.2 angstrom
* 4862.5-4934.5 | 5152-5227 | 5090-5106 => -1.0 angstrom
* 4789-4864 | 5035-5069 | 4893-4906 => 1.2 angstrom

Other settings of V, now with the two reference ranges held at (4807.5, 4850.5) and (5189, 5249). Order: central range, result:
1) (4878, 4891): 0.11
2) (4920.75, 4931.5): 0.07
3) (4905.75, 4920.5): 0.11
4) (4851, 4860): 0.15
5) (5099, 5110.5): 0.05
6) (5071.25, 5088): 0.02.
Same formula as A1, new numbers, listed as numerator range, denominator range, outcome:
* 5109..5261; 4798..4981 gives 1.09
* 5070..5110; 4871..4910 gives 1.14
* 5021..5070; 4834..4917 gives 1.13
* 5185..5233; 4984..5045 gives 1.07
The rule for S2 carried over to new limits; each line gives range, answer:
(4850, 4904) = 13.22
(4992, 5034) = 9.01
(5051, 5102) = 7.908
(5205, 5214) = 23.25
